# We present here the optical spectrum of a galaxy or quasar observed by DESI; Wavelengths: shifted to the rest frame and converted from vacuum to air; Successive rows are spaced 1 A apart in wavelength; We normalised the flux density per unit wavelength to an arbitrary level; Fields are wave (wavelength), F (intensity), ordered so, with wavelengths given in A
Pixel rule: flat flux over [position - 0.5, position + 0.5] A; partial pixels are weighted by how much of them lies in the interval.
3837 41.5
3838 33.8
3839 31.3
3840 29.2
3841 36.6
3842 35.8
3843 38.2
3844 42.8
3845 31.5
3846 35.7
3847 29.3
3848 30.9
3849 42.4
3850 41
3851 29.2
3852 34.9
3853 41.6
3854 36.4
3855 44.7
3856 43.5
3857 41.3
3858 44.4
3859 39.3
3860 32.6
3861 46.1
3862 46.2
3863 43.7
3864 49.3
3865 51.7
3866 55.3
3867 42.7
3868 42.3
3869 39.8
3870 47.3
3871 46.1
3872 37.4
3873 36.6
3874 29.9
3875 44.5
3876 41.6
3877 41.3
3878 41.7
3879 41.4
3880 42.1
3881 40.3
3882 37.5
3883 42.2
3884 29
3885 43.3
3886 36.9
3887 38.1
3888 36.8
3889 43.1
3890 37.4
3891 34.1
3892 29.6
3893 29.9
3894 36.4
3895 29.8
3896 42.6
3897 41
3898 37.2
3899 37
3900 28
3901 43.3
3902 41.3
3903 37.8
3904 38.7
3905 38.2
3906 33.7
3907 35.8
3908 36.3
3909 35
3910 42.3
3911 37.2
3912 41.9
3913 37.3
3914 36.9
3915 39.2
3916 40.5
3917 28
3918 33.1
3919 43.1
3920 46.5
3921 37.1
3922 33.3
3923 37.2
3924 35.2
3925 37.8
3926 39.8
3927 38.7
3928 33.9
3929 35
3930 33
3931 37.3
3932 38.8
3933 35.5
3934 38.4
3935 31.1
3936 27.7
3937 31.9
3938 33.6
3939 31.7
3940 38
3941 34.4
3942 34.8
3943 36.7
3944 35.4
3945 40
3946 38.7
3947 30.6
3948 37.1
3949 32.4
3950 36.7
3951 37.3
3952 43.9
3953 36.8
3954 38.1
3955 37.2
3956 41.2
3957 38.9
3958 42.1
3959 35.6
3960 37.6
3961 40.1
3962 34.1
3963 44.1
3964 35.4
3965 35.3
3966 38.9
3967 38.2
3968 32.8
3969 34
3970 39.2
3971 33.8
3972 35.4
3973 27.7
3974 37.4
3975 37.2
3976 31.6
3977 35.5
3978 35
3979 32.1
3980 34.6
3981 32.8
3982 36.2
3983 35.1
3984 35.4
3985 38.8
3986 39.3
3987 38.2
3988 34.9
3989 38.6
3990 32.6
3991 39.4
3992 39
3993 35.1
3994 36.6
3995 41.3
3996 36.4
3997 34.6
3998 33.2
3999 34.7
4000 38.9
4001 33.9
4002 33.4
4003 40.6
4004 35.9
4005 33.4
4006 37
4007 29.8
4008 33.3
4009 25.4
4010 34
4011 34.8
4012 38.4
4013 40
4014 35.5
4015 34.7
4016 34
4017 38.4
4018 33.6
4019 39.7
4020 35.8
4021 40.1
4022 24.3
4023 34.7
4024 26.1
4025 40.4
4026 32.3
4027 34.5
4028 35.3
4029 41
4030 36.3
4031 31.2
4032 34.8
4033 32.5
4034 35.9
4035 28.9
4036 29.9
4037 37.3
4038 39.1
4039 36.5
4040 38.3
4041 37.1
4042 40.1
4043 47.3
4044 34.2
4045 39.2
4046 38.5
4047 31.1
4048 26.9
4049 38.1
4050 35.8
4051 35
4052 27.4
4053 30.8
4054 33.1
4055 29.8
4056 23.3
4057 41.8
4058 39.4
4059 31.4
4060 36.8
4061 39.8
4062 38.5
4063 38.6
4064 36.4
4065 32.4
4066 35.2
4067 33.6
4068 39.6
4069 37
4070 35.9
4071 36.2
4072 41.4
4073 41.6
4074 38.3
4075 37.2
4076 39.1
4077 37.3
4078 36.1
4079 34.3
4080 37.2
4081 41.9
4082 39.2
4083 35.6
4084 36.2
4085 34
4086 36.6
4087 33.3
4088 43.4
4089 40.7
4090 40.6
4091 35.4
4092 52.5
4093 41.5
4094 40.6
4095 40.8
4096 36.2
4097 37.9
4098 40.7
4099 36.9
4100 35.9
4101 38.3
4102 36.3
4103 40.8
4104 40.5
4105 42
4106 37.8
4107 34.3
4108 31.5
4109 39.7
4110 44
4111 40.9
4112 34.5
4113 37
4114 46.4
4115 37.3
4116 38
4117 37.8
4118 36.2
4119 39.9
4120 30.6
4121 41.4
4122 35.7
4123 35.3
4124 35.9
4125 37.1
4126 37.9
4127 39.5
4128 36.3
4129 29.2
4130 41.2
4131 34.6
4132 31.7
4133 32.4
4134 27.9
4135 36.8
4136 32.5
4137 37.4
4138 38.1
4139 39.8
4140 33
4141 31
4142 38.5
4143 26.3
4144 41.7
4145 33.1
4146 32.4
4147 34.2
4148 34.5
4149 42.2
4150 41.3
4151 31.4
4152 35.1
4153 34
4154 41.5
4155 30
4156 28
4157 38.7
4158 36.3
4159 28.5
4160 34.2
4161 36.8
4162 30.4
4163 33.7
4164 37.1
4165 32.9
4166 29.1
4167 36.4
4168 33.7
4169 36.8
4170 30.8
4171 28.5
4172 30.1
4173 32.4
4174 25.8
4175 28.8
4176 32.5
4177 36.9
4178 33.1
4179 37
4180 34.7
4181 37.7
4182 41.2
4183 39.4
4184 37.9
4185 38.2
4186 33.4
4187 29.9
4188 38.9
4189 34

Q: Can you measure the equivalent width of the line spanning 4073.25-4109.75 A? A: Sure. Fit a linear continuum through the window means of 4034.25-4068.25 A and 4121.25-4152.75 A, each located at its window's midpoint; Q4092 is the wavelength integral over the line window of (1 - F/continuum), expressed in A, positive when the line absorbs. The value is -3.2 A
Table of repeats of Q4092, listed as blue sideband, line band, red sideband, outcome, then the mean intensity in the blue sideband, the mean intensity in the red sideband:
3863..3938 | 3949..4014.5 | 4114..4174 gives 1.63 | 38.2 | 34.9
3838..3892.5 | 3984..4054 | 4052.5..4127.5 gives 5.03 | 39.4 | 37.6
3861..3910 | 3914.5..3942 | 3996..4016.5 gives 1.42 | 39.5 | 34.8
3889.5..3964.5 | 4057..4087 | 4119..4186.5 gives -1.46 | 36.7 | 34.7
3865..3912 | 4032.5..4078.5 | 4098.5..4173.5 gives 1.02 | 38.9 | 35.6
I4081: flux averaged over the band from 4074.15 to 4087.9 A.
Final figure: 37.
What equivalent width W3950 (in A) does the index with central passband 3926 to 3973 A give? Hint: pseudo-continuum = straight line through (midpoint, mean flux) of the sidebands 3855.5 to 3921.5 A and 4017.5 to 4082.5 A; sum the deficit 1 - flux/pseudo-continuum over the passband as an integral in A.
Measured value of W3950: 2.1 A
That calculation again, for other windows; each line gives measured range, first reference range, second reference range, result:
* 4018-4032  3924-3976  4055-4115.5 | 0.9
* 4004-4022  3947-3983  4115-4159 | 0.6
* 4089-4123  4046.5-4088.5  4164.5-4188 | -3.5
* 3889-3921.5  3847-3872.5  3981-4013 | 2.1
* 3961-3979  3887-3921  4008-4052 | 0.3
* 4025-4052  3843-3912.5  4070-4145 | 1.7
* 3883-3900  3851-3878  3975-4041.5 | 1.9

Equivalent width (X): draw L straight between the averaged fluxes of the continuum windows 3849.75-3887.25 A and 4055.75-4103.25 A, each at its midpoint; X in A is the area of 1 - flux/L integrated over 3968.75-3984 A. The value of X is 1.9 A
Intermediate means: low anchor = 41.2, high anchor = 37.8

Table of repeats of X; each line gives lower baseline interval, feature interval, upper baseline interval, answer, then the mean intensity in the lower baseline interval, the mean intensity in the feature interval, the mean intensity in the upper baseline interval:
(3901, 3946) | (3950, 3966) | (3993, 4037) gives -1.1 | 36.7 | 38.5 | 34.8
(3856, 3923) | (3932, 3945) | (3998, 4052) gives 1.1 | 39.3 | 34.5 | 35.2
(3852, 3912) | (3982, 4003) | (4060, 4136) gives 1.1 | 39.6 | 36.6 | 37.6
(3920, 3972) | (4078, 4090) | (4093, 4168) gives -0.4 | 36.5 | 37.6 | 36.2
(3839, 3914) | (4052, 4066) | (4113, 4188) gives 0.7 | 38.8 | 34.5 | 35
